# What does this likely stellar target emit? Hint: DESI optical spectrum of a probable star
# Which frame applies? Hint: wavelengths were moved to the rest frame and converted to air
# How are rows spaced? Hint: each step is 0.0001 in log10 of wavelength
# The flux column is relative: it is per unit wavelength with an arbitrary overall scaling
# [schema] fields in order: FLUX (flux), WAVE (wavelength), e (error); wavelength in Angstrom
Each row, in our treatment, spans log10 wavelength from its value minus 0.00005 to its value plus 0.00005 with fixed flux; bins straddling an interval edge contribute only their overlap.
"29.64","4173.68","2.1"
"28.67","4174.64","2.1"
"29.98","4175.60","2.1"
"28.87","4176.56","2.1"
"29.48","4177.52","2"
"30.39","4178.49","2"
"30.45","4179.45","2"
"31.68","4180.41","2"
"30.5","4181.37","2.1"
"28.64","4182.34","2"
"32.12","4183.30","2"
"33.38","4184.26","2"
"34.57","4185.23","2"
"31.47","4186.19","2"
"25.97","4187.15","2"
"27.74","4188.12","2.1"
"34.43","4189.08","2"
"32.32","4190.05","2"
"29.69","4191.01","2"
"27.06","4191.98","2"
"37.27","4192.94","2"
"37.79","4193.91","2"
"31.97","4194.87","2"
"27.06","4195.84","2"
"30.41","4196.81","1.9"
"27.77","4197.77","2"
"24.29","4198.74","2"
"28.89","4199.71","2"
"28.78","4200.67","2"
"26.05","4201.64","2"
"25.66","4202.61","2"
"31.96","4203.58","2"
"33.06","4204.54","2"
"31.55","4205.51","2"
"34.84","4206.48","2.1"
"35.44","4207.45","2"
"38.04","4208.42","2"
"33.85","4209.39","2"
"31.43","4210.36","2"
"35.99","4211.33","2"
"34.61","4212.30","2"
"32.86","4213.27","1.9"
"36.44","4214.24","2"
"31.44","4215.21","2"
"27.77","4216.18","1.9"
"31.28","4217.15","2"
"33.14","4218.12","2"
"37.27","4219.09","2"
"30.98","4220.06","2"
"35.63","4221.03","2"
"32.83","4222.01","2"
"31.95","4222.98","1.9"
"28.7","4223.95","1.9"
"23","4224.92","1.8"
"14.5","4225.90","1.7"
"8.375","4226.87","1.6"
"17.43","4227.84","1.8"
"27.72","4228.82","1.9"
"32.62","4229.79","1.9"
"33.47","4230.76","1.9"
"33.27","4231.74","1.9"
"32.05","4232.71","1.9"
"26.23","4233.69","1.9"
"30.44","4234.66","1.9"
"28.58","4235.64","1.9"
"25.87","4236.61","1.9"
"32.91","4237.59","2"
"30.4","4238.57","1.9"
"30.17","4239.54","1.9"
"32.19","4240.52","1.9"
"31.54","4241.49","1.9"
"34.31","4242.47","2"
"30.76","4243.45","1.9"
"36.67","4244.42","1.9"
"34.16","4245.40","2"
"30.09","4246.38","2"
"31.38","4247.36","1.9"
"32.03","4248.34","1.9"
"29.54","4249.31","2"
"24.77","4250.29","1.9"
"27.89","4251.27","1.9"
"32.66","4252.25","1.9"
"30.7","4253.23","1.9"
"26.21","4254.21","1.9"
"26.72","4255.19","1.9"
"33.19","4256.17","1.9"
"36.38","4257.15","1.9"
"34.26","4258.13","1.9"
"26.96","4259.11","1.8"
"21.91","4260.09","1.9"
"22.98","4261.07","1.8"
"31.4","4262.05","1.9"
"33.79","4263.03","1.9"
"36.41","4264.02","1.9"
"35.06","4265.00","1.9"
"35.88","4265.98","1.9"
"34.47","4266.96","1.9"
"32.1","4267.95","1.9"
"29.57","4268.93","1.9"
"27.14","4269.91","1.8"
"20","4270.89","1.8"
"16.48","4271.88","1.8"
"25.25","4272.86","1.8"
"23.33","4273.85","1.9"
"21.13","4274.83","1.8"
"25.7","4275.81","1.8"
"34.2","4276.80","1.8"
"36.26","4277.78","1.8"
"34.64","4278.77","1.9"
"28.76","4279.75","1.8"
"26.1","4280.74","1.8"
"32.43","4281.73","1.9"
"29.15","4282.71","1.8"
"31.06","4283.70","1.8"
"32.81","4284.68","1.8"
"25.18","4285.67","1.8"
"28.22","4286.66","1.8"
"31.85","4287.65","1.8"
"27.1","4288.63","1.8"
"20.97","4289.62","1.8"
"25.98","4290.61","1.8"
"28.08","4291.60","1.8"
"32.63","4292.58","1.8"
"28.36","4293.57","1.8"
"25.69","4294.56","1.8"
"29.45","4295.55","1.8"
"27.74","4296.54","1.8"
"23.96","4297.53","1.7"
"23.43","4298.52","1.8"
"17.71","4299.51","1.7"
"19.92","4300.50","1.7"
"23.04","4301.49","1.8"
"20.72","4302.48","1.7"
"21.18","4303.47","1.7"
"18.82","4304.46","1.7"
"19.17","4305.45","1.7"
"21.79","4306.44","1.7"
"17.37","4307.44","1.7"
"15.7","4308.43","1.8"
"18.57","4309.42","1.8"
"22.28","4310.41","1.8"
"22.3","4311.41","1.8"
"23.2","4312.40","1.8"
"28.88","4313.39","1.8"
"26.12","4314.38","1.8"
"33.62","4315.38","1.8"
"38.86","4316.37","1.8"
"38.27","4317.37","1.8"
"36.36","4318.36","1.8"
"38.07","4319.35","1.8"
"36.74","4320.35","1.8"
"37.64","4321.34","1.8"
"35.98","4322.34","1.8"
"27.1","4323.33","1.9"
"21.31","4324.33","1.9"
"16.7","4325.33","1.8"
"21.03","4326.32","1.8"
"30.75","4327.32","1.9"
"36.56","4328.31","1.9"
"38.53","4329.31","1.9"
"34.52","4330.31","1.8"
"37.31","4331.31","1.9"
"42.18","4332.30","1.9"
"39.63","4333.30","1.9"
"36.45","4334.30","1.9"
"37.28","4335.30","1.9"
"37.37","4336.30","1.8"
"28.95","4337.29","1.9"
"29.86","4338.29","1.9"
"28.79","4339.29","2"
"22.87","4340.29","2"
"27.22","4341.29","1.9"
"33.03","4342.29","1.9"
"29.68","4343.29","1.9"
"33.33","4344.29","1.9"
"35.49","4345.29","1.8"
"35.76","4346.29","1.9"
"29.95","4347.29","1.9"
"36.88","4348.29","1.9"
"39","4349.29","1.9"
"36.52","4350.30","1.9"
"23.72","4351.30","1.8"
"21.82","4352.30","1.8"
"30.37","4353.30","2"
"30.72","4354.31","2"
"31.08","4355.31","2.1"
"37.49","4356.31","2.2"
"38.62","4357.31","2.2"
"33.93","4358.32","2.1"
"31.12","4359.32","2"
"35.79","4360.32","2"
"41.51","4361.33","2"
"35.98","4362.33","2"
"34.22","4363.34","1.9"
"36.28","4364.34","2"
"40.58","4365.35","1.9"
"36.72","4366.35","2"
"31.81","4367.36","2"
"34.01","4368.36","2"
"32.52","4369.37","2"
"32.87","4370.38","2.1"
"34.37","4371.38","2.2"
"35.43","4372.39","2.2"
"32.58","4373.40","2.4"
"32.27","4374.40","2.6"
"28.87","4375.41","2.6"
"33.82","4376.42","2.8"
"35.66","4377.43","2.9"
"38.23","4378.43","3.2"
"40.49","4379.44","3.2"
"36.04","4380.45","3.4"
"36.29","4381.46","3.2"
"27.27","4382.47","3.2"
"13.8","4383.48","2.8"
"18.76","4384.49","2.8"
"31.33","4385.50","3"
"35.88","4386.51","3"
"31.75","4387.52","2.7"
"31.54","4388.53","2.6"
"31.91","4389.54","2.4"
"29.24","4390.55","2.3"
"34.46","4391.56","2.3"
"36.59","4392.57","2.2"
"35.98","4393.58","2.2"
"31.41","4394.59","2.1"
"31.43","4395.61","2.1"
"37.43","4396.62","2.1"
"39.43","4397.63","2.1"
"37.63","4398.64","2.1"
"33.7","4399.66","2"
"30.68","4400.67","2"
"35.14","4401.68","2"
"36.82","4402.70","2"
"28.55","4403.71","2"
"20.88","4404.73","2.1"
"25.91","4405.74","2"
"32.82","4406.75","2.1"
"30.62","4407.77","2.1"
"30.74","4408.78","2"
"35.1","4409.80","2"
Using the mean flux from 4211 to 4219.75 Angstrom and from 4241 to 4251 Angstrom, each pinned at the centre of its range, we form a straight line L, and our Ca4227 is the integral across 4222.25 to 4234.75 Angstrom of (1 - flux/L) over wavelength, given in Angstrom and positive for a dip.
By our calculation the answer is 2.5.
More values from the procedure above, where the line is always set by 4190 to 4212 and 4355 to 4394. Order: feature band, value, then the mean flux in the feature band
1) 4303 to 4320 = 3.49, 26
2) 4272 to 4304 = 5.56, 26.8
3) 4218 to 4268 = 2.90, 30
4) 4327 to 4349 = -0.50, 33.8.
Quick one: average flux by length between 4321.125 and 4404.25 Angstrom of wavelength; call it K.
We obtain 32.9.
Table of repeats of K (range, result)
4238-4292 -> 29.6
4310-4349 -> 32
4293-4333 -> 27.5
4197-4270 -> 30.5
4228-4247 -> 31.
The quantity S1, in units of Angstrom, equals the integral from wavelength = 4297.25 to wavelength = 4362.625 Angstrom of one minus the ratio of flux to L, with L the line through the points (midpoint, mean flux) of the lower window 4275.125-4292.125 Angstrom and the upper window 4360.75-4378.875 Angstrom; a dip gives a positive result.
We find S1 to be 4.9 Angstrom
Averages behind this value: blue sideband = 29.2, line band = 30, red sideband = 34.9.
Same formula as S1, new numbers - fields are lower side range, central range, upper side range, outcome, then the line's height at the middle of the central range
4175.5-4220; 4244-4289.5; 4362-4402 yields 3.65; 32.2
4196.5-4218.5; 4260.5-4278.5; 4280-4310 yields -1.47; 26.8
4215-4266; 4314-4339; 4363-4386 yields -1.37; 31.7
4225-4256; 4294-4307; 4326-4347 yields 3.73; 31.6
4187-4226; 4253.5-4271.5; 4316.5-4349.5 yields 1.05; 32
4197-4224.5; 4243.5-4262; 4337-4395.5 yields 1.21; 32.1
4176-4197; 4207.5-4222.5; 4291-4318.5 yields -2.04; 29.6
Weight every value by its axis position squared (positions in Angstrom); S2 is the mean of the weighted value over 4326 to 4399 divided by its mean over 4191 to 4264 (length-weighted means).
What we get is 1.17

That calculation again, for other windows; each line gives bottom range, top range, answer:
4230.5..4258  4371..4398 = 1.13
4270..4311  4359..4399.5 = 1.39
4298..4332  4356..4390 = 1.27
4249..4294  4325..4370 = 1.19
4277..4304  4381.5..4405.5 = 1.21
